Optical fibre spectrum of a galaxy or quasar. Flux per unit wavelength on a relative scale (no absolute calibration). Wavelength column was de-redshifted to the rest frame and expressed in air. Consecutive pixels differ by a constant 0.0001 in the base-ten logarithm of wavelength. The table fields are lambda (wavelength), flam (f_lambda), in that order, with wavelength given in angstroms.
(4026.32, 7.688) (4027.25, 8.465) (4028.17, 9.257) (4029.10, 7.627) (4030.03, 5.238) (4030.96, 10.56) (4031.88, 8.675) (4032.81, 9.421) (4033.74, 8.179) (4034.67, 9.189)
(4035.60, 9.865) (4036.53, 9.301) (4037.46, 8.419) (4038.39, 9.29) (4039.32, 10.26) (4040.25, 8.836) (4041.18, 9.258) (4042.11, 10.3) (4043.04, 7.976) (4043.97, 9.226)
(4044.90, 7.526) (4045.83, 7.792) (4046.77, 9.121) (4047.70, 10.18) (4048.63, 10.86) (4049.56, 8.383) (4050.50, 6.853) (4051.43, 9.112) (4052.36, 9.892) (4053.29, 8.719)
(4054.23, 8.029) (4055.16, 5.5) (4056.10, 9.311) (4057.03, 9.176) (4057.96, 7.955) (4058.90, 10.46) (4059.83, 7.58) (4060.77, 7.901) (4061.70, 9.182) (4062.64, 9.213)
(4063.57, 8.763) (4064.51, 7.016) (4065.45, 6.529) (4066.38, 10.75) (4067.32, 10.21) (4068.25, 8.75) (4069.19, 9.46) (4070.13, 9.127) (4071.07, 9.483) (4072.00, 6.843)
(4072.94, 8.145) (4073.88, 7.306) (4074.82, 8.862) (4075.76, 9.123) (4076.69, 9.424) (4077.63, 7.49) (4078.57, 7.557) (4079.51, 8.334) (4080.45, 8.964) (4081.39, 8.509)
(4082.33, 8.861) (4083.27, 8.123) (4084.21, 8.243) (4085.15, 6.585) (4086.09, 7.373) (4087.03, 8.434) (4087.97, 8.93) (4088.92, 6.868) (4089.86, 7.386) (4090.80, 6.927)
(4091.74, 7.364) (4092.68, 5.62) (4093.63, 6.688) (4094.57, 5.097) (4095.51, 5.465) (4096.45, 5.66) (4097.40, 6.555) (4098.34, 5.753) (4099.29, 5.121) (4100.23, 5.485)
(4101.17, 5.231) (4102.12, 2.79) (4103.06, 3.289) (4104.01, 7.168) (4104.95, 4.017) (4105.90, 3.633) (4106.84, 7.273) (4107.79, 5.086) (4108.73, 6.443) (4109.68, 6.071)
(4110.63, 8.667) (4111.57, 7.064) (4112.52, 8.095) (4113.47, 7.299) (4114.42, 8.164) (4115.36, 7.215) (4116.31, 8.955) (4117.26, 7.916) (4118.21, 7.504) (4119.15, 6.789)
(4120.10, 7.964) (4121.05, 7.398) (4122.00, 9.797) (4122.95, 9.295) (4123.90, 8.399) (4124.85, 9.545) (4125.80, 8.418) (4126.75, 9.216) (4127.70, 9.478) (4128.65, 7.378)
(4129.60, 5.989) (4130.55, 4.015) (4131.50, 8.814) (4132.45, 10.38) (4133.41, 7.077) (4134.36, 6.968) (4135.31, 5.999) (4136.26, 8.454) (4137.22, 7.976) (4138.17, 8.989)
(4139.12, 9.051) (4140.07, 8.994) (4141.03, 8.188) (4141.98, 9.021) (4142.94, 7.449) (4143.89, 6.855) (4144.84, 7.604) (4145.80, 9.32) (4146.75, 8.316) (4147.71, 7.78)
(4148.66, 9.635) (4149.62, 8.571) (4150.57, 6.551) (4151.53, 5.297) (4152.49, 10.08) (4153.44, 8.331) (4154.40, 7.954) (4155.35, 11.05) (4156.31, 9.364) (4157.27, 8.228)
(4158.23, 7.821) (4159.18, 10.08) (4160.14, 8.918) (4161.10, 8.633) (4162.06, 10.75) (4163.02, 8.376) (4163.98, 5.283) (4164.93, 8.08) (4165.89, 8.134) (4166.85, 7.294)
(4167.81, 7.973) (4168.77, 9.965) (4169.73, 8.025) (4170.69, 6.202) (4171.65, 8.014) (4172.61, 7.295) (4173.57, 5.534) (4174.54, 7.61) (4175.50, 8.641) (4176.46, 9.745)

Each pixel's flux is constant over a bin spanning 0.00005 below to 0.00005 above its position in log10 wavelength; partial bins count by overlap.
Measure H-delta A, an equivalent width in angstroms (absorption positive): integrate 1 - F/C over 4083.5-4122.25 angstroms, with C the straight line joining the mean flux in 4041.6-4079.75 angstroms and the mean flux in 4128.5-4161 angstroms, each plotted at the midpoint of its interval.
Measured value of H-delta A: 8.0 angstroms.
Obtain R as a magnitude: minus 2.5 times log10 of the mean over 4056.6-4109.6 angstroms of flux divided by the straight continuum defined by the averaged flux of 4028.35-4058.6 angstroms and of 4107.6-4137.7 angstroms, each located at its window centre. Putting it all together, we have 0.13 mag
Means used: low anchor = 8.76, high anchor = 7.77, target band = 7.37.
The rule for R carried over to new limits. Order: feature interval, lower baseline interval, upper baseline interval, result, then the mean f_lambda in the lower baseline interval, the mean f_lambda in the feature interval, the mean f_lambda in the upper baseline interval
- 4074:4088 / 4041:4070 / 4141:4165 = 0.047 mag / 8.74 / 8.28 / 8.38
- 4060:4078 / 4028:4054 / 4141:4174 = 0.015 mag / 8.89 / 8.6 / 8.18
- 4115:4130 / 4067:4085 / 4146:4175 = 0.015 mag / 8.52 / 8.22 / 8.18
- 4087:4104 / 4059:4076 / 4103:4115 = 0.195 mag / 8.6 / 6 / 6.44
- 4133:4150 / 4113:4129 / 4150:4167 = 0.027 mag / 8.29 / 8.13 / 8.37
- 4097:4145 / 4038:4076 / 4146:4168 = 0.171 mag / 8.73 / 7.26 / 8.39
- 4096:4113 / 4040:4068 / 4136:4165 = 0.434 mag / 8.72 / 5.74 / 8.42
